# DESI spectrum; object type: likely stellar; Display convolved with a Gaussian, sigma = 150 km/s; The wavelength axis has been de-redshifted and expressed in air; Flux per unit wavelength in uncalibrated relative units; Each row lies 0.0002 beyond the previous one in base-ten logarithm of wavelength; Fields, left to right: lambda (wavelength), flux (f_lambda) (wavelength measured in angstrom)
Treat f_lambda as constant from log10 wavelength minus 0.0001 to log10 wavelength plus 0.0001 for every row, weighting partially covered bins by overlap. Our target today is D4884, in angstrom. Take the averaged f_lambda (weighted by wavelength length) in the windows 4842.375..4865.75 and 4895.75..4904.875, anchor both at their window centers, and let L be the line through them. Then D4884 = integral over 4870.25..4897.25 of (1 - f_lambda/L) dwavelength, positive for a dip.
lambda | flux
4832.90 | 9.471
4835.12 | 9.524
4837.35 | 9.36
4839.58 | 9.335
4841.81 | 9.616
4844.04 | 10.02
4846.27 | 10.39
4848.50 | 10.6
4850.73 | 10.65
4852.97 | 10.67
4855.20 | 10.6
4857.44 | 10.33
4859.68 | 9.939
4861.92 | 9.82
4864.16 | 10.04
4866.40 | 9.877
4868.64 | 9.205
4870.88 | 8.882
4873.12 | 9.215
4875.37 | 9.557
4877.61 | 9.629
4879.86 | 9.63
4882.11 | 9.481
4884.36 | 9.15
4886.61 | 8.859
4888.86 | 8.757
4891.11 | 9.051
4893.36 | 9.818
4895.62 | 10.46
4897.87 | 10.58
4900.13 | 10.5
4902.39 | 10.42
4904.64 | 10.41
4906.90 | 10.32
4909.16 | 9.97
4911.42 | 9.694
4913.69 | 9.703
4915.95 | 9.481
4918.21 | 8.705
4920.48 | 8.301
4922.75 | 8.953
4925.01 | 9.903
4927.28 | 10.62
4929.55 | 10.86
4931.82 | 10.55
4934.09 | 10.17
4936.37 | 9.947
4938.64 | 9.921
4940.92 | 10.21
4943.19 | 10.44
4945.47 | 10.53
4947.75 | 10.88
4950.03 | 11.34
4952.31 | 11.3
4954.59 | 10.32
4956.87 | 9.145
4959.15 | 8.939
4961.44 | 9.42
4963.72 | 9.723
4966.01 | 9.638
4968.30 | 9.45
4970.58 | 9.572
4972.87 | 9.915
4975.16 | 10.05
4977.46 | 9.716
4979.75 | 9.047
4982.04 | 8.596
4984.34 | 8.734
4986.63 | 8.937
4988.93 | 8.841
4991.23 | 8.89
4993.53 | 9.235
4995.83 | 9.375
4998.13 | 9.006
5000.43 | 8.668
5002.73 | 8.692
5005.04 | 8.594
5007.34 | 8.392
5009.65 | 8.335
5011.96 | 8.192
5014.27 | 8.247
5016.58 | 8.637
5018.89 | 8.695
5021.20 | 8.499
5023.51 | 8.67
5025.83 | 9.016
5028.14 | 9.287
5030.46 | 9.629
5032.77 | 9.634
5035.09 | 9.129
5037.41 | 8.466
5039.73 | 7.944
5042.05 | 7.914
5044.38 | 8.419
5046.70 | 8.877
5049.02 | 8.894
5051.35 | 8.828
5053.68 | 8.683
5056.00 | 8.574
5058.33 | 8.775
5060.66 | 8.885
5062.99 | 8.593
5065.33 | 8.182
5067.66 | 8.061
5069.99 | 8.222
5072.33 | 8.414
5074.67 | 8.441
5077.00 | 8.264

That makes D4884 2.62 angstrom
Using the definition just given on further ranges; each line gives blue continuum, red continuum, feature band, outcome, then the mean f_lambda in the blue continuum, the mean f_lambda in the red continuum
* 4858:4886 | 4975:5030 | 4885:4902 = -0.56 angstrom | 9.54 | 8.83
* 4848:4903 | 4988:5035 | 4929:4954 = -3.24 angstrom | 9.81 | 8.83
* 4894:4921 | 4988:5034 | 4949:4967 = -1.13 angstrom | 9.91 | 8.83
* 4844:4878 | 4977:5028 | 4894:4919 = -1.17 angstrom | 9.97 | 8.77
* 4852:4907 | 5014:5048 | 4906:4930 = -0.28 angstrom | 9.8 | 8.75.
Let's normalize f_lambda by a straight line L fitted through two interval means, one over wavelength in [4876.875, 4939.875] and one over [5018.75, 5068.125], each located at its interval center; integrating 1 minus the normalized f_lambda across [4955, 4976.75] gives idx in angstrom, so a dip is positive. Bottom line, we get -0.56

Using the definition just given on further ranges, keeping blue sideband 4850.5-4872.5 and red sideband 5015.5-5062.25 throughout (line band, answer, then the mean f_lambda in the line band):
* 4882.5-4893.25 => 0.8 angstrom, 9.08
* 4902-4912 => -0.5 angstrom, 10.2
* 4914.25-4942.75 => -0.9 angstrom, 9.82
